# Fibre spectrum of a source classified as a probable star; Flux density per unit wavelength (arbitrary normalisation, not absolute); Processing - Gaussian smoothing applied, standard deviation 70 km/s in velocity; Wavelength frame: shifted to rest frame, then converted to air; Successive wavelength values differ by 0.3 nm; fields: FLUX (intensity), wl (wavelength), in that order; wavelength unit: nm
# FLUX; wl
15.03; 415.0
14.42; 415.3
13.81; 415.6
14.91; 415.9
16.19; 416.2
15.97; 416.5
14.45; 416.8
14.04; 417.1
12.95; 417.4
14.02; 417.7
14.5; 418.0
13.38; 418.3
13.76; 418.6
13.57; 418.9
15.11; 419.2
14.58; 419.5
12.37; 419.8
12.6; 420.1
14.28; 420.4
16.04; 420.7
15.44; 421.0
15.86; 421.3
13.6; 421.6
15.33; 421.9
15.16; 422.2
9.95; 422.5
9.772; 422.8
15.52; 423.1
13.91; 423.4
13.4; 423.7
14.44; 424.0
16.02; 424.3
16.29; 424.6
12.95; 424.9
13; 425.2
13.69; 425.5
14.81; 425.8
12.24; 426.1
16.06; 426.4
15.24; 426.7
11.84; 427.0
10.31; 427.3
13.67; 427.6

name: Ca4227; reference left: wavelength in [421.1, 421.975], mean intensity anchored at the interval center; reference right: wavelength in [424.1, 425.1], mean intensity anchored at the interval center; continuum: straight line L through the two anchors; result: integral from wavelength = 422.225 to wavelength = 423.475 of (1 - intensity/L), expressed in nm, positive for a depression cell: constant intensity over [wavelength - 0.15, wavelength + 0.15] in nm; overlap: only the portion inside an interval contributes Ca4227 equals 0.206 nm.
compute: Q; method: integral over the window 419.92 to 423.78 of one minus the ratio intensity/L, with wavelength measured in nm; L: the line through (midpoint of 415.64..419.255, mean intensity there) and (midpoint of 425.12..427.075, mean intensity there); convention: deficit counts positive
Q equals 0.07 nm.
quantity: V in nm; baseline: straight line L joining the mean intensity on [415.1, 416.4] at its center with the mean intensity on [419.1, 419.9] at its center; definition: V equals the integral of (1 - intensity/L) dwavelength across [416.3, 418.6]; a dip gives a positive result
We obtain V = 0.05 nm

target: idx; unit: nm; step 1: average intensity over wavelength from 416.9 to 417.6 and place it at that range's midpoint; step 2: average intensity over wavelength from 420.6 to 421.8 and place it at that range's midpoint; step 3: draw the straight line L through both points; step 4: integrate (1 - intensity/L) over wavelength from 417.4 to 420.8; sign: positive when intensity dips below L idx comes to 0.10 nm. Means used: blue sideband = 13.6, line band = 13.9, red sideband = 15.2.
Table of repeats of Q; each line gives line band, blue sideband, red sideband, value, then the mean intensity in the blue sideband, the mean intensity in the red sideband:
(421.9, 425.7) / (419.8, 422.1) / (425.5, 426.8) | 0.20 nm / 14.6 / 14.5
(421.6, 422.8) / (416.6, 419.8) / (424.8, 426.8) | 0.08 nm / 14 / 14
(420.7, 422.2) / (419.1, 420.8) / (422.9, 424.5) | -0.09 nm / 14.1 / 14.6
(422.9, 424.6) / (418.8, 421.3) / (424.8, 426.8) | -0.06 nm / 14.4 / 14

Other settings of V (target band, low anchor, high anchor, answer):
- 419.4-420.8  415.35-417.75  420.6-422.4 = 0.098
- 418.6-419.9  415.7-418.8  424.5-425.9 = 0.032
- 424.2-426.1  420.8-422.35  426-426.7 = 0.055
